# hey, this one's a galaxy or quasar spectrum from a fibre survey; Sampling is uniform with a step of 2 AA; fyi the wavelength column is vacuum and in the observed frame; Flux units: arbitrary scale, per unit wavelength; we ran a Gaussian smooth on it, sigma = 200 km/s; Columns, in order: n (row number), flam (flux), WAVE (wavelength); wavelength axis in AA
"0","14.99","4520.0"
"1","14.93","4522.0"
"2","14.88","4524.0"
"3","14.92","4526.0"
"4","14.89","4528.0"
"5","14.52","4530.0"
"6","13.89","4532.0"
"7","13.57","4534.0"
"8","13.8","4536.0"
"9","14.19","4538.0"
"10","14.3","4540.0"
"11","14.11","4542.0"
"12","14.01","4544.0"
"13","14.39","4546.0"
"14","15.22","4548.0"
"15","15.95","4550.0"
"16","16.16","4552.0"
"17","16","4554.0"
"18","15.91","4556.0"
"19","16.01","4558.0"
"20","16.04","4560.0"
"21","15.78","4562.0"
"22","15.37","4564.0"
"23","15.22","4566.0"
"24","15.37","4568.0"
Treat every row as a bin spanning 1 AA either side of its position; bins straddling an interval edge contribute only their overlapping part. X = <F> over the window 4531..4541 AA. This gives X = 13.9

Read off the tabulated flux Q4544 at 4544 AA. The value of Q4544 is 14.01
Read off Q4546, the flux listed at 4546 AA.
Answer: 14.39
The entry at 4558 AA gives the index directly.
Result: 16.01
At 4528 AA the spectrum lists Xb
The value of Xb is 14.89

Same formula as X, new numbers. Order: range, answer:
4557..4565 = 15.8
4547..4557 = 15.8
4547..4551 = 15.6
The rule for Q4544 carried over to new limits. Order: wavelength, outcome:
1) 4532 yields 13.89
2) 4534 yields 13.57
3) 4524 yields 14.88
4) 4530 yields 14.52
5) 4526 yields 14.92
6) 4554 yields 16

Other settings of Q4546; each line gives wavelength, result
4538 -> 14.19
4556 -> 15.91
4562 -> 15.78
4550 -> 15.95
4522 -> 14.93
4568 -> 15.37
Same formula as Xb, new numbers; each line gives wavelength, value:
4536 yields 13.8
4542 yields 14.11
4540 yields 14.3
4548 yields 15.22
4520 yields 14.99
